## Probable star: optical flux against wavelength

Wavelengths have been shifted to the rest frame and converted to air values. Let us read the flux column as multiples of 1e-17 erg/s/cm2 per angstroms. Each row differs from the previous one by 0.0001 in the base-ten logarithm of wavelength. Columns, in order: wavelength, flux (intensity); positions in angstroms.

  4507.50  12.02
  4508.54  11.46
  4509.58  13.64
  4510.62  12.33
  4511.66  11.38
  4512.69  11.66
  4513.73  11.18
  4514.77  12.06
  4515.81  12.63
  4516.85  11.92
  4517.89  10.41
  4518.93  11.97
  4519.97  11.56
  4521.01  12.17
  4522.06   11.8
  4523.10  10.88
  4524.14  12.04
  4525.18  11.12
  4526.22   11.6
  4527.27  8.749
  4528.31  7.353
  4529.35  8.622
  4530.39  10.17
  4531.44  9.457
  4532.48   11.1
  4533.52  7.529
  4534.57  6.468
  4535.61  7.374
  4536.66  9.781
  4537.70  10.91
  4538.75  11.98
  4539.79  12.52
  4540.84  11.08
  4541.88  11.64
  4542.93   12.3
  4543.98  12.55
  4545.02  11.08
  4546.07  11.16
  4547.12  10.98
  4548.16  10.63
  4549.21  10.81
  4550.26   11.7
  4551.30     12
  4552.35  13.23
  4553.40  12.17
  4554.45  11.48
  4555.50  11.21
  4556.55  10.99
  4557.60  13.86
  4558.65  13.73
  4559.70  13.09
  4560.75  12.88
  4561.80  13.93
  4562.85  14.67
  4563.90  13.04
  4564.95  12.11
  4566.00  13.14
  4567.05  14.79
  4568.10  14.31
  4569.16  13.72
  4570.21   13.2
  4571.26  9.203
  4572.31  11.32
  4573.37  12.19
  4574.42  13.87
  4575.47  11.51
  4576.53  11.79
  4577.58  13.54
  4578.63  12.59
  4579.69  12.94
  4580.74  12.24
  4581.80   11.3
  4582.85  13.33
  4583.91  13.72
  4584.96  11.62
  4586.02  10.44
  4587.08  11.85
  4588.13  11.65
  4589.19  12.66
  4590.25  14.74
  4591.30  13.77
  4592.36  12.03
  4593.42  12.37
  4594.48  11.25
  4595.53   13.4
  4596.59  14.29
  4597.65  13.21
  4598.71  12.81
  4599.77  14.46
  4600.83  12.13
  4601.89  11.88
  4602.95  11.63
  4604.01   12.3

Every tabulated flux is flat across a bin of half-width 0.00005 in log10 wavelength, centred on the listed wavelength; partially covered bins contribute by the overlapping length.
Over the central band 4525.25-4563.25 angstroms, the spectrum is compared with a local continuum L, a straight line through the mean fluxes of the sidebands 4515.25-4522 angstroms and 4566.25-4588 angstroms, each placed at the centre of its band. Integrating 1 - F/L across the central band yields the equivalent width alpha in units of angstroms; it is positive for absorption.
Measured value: 3.0 angstroms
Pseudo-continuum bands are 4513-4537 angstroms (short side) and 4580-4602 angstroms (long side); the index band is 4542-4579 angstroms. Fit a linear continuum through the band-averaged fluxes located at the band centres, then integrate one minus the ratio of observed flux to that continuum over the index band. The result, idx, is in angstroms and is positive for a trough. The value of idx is -2.6 angstroms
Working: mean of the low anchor 10.4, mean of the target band 12.4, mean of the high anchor 12.6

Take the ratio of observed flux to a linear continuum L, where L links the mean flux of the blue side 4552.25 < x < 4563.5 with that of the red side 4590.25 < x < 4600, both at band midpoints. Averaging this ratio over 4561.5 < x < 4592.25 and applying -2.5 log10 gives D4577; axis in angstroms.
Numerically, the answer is 0.02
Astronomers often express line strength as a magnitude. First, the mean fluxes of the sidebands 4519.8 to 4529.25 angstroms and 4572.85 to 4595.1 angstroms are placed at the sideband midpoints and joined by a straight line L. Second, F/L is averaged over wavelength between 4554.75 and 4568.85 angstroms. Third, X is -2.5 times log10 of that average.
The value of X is -0.12 mag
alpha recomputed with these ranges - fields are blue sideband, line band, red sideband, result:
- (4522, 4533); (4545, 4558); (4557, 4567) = 0.9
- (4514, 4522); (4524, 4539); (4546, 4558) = 2.9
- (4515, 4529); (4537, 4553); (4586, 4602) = 0.0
